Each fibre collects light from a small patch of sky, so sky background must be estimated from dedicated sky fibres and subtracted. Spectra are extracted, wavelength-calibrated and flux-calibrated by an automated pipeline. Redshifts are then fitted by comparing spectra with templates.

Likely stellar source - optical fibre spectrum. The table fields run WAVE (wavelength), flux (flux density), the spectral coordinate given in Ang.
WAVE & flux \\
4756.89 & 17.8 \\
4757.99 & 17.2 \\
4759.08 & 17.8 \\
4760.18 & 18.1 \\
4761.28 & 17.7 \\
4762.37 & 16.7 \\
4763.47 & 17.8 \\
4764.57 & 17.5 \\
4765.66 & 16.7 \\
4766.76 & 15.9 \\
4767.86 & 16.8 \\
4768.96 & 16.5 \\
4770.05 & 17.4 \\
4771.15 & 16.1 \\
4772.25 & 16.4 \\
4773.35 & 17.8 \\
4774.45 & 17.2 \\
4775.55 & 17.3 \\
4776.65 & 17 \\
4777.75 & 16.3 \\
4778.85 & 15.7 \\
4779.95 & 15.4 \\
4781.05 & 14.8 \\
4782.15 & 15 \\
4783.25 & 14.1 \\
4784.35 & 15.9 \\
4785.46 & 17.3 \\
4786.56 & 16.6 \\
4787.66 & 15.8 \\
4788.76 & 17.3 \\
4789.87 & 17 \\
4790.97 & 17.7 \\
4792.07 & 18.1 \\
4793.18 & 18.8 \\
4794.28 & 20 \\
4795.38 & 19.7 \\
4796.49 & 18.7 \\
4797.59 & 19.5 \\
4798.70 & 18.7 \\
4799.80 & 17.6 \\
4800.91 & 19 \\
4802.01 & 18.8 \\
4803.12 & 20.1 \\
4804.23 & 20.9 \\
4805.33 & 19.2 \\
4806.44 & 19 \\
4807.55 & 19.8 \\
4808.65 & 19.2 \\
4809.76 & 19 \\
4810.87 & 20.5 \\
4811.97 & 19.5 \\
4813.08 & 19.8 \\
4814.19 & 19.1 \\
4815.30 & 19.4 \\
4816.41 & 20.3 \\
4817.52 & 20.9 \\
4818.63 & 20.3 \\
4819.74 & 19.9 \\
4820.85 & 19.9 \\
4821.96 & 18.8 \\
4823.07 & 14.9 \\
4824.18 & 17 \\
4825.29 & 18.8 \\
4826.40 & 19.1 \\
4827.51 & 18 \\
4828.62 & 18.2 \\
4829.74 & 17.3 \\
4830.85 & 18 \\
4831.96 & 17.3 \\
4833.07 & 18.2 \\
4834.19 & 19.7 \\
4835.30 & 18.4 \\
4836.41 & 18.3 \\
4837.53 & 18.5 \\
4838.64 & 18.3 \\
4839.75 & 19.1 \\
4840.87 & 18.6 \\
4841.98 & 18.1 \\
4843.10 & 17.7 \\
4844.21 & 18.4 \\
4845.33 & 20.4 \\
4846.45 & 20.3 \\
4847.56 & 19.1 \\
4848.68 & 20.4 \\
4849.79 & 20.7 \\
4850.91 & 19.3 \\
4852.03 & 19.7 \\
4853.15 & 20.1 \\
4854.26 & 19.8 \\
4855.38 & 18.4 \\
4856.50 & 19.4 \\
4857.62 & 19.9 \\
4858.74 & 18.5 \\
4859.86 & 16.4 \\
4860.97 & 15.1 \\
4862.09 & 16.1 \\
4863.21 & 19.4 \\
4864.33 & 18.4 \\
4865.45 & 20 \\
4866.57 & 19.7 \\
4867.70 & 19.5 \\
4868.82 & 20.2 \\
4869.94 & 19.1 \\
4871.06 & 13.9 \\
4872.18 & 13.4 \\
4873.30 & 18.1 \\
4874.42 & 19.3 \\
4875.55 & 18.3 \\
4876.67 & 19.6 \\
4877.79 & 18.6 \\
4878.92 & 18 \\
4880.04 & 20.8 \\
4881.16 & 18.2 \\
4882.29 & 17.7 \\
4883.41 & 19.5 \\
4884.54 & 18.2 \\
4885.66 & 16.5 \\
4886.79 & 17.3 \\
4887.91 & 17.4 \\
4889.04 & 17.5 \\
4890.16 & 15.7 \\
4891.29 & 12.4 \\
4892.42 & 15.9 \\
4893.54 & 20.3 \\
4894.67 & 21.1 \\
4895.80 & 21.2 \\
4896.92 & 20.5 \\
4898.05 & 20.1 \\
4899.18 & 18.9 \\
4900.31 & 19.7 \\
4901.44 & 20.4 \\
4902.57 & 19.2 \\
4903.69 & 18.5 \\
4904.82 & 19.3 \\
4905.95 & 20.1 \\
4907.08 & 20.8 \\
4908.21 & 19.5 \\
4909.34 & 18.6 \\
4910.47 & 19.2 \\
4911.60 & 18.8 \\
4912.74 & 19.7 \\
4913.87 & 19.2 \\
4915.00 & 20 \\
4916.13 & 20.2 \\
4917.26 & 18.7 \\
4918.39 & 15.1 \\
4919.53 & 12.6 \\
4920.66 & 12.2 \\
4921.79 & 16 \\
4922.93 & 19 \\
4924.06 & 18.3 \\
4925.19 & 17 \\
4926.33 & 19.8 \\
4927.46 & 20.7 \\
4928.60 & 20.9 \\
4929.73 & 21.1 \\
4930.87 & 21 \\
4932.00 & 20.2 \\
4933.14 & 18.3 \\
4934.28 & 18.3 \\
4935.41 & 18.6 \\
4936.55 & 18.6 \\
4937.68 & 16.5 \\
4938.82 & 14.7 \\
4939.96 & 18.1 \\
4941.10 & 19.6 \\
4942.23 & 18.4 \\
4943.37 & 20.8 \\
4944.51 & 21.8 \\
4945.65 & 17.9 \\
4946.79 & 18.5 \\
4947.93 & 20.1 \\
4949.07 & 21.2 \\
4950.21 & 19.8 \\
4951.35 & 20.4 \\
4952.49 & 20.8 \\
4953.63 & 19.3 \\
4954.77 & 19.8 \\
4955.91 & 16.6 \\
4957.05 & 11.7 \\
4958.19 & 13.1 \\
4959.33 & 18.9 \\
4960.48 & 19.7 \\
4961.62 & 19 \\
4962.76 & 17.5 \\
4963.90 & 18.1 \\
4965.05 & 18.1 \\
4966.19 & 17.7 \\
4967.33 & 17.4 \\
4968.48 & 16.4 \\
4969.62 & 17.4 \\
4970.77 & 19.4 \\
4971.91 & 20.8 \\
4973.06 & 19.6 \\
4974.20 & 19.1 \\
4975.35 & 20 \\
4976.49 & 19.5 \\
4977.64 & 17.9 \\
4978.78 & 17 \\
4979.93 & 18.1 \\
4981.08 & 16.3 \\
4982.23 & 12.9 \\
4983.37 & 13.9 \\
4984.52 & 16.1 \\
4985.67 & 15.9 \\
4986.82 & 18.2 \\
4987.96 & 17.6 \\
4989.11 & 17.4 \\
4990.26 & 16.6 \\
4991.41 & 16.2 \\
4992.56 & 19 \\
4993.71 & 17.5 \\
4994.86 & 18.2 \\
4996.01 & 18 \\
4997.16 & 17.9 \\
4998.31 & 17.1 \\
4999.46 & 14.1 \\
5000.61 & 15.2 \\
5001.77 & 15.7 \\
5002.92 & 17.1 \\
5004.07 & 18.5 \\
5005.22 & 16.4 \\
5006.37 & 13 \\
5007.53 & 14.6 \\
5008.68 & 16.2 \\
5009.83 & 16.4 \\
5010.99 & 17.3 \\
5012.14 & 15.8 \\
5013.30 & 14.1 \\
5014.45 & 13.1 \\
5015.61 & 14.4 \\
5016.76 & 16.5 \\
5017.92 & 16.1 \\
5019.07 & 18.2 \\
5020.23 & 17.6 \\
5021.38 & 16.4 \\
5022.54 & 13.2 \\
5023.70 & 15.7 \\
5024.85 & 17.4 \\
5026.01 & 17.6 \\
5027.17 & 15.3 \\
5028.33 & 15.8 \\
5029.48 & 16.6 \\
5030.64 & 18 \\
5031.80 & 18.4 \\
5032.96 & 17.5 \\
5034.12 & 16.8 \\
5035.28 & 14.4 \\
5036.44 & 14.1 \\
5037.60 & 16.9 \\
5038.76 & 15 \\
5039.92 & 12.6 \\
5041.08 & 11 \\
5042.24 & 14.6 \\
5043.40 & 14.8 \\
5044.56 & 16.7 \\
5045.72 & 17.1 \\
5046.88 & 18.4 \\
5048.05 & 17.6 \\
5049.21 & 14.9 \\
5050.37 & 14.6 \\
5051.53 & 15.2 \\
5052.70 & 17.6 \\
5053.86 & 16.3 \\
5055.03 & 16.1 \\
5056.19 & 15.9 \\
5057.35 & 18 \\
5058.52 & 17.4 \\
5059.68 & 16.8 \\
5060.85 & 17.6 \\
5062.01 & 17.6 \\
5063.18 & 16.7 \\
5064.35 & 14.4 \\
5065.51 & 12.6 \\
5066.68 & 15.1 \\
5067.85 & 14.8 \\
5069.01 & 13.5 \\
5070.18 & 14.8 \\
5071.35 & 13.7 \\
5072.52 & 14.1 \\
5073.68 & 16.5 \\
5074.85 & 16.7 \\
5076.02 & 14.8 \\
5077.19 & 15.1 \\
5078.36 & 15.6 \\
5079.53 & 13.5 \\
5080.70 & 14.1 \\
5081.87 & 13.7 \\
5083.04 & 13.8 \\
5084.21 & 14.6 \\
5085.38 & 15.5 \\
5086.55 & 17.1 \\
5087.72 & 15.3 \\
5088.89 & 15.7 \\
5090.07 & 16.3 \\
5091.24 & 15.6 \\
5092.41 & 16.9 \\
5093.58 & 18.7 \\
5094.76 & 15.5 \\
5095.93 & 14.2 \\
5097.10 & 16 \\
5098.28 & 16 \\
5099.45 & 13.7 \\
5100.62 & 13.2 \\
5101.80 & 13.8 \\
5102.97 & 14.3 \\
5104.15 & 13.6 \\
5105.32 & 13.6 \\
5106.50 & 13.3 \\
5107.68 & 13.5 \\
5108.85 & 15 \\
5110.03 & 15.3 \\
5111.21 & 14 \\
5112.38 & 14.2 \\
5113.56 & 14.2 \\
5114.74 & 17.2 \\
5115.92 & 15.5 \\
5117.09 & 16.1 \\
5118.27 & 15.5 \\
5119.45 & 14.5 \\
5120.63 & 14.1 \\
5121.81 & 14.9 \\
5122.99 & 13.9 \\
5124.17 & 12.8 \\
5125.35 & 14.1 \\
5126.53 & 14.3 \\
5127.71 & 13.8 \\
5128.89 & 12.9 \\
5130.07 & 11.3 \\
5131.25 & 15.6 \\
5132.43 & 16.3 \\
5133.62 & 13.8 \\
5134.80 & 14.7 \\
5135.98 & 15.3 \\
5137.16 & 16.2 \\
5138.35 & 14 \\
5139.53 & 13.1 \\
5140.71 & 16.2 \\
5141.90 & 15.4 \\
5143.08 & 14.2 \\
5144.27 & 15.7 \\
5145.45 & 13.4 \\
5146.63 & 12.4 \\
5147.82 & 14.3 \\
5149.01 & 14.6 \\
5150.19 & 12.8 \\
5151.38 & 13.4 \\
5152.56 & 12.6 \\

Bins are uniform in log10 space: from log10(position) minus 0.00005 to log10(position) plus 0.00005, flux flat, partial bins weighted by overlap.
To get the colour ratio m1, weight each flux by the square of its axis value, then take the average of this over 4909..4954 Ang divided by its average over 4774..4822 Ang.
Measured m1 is 1.1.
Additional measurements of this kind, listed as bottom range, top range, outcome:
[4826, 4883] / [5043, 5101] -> 0.92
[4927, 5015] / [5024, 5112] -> 0.91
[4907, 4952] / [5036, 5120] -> 0.86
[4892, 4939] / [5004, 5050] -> 0.88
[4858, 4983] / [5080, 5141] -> 0.87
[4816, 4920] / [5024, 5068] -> 0.92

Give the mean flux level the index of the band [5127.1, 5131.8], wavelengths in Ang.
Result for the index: 13.4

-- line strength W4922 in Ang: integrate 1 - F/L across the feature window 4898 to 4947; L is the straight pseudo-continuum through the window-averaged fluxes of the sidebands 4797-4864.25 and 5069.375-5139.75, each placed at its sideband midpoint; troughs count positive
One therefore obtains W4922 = -3.43 Ang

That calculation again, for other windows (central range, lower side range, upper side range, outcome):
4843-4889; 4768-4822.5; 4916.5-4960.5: -0.84 Ang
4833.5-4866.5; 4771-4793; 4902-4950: -2.45 Ang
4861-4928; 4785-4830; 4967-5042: -2.11 Ang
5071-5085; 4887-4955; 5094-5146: 0.65 Ang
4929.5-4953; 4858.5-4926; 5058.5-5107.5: -2.47 Ang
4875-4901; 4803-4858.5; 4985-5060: -0.27 Ang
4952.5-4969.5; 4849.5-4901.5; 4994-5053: -0.47 Ang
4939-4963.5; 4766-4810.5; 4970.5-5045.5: -2.79 Ang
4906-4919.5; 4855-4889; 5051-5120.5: -0.96 Ang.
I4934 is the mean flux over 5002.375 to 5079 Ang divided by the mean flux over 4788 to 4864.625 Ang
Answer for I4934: 0.84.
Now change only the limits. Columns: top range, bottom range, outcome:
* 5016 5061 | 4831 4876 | 0.87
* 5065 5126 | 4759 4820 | 0.83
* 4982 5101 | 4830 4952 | 0.85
